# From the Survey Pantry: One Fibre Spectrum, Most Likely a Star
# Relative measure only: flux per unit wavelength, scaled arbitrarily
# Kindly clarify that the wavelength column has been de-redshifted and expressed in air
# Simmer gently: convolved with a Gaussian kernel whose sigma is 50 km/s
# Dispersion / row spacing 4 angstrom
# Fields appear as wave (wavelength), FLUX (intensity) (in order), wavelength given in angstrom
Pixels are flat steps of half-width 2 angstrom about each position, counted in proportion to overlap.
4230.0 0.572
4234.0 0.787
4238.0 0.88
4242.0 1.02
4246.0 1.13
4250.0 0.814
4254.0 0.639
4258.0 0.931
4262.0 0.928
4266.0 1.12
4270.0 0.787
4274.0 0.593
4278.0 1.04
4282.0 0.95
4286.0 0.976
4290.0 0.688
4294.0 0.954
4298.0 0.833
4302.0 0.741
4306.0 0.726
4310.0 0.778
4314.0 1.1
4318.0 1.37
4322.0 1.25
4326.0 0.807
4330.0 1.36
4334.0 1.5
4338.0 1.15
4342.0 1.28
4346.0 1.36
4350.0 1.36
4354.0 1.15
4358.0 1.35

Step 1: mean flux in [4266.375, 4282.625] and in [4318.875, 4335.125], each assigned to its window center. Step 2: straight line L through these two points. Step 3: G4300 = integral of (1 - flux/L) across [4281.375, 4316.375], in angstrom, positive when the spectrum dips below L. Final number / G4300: 5.55 angstrom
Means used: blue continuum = 0.861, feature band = 0.863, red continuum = 1.22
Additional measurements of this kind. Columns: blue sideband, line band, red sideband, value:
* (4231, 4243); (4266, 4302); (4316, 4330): 5.9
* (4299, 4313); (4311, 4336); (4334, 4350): -4.4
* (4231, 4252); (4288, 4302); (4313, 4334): 3.7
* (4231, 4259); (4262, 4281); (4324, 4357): 1.6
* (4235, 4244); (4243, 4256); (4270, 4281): 0.4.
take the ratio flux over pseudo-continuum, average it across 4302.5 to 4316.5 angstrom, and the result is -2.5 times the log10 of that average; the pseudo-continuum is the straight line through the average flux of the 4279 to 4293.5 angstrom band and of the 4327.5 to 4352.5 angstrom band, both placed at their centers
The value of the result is 0.23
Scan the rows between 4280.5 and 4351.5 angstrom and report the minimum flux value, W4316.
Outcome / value 0.688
